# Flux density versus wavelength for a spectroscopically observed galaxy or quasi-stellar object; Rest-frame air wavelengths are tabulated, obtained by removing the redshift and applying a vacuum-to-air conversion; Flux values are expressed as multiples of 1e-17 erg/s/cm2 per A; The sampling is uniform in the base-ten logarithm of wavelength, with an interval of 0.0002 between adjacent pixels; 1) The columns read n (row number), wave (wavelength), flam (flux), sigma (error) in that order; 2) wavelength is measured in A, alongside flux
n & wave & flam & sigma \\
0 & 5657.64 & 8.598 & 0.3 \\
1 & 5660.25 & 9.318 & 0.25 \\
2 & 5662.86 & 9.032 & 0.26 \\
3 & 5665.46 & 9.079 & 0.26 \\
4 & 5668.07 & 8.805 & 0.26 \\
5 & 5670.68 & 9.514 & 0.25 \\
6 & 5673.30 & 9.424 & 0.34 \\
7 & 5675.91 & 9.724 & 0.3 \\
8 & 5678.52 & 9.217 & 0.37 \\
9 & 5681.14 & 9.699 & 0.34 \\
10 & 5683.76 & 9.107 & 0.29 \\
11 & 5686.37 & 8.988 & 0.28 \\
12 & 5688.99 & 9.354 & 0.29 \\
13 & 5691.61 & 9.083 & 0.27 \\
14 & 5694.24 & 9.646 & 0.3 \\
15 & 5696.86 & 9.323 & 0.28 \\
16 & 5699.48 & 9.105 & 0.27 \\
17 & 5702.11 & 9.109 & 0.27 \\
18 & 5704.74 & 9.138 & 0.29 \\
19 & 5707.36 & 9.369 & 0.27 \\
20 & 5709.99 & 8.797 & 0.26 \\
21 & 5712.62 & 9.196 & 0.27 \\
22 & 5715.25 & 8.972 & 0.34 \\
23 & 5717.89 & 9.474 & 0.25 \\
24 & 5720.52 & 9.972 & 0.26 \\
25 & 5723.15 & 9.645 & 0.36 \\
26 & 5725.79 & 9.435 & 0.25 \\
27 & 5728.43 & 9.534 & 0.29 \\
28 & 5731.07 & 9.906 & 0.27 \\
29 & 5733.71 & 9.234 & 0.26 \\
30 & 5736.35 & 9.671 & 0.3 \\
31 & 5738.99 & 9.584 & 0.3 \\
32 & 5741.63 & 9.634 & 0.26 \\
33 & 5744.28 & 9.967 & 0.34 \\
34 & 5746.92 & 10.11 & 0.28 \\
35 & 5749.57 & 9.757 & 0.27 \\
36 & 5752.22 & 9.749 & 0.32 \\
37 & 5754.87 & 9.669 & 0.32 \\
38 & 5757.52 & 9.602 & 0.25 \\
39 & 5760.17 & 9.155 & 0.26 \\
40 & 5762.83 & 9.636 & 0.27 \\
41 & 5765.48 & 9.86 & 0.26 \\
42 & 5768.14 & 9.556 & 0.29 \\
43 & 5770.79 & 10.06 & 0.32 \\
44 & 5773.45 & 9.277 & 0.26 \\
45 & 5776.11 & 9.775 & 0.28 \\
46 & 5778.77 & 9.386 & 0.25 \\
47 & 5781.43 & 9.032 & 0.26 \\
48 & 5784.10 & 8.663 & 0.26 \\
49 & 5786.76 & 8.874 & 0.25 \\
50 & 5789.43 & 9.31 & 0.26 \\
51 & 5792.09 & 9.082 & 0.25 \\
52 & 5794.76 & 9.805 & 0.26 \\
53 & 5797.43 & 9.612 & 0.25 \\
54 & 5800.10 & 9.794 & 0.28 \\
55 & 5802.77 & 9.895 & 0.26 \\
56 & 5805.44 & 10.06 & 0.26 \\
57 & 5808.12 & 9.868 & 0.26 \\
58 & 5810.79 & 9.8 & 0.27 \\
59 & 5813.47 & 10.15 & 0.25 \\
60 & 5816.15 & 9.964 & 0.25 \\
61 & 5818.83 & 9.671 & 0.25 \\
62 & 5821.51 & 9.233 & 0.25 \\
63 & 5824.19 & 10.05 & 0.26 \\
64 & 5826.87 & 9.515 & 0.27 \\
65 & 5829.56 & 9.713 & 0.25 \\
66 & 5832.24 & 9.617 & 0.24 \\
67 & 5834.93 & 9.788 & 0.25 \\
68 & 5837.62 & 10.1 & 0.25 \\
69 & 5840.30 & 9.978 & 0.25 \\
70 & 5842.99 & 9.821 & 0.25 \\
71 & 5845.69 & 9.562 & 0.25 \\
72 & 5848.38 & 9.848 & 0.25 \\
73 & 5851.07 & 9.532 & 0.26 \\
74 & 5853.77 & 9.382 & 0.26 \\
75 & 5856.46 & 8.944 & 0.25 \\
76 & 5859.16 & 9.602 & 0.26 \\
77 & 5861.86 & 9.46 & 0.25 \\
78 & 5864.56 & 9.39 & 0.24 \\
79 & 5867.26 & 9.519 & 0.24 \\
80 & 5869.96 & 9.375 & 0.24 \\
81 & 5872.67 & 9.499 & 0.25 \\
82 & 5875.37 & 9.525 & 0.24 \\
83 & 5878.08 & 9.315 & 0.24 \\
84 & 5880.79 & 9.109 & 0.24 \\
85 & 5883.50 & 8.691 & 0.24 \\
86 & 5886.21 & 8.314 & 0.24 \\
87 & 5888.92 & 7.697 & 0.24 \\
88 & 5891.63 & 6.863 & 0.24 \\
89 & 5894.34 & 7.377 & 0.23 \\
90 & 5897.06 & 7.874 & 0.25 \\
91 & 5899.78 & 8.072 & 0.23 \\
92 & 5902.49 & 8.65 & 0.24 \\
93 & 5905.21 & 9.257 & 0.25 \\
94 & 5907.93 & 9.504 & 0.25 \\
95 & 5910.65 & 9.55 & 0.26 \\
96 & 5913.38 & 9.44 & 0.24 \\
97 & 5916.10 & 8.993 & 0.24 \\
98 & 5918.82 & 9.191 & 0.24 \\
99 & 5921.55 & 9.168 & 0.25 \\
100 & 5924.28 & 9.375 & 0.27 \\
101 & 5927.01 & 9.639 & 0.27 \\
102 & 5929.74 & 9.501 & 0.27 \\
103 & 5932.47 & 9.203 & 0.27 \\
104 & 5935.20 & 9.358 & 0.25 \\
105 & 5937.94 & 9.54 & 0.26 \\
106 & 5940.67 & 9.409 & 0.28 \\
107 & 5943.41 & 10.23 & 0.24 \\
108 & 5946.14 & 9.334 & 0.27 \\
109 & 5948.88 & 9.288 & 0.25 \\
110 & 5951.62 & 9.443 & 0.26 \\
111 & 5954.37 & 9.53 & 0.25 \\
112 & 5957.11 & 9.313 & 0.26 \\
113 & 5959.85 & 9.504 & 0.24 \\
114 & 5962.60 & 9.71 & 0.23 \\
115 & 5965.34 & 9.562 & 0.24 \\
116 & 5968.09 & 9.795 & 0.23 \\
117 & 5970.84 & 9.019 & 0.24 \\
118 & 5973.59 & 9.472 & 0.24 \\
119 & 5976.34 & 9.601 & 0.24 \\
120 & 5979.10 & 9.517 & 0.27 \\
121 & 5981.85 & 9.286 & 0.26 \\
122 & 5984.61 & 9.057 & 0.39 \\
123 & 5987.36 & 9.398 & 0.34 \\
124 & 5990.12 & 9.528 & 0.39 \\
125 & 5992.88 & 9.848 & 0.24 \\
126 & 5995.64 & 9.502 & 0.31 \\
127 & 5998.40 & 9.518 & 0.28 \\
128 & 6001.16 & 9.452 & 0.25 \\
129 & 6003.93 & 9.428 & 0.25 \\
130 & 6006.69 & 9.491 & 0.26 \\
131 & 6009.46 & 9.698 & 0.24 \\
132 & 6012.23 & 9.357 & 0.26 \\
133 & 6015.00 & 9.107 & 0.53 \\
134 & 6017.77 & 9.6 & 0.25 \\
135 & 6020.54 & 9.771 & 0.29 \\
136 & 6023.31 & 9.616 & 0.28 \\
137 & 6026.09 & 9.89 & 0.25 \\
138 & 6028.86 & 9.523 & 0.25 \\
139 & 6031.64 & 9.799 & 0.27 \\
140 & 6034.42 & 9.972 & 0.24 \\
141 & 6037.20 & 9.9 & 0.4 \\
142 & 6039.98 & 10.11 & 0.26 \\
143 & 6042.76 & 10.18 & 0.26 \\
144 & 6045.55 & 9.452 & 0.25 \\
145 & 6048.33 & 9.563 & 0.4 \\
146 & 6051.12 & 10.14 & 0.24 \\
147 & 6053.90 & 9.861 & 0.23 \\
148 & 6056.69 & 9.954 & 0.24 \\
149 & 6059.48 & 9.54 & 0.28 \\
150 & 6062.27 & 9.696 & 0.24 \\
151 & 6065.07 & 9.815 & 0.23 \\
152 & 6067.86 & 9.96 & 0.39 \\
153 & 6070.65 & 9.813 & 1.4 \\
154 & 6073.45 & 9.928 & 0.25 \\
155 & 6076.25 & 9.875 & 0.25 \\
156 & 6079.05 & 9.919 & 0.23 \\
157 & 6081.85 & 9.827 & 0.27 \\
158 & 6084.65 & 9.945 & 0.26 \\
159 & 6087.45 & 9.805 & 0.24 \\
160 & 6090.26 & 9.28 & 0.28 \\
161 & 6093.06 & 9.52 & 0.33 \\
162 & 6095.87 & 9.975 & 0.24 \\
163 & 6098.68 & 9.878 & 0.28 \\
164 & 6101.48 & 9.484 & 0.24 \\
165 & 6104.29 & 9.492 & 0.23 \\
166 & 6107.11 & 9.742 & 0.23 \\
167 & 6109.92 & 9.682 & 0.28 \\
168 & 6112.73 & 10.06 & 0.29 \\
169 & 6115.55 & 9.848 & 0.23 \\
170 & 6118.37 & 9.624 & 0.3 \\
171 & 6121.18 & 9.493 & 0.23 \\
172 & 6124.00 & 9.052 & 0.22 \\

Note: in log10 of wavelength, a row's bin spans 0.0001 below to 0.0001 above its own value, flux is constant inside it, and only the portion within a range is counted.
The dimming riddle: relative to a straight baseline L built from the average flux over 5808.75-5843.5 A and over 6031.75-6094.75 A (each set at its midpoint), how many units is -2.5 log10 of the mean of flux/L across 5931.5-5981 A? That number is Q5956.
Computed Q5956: 0.04 mag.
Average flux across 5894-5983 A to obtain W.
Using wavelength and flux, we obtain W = 9.29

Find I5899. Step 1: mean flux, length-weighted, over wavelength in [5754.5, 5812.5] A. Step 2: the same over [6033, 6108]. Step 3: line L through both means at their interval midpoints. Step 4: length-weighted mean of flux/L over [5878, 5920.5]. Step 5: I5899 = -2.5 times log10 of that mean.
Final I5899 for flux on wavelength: 0.12 mag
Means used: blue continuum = 9.54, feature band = 8.6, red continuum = 9.8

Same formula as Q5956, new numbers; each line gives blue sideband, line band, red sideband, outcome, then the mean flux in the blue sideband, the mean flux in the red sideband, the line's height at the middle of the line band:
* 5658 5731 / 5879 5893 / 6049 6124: 0.17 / 9.3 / 9.76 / 9.52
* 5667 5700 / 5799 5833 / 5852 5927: -0.08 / 9.32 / 8.95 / 9.08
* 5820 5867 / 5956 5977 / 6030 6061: 0.03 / 9.62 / 9.86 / 9.76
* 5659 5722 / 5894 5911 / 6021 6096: 0.11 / 9.27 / 9.81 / 9.58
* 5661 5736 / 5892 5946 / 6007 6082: 0.06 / 9.32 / 9.77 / 9.61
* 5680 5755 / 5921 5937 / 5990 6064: 0.03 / 9.45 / 9.69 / 9.61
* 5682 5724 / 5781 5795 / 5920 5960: 0.03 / 9.27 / 9.45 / 9.33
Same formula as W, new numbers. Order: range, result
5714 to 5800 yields 9.53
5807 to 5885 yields 9.58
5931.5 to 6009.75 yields 9.48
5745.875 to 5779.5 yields 9.66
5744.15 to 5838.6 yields 9.64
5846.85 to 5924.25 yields 8.98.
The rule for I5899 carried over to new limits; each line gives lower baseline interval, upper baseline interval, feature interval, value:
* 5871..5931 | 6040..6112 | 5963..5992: -0.02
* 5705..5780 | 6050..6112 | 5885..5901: 0.25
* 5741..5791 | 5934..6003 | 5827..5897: 0.04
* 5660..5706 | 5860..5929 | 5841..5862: -0.06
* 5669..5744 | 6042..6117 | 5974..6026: 0.02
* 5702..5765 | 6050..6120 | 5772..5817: 0.00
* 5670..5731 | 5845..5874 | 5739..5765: -0.04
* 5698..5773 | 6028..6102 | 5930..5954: 0.03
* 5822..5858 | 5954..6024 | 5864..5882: 0.03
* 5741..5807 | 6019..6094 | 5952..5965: 0.02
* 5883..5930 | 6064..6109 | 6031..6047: -0.05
